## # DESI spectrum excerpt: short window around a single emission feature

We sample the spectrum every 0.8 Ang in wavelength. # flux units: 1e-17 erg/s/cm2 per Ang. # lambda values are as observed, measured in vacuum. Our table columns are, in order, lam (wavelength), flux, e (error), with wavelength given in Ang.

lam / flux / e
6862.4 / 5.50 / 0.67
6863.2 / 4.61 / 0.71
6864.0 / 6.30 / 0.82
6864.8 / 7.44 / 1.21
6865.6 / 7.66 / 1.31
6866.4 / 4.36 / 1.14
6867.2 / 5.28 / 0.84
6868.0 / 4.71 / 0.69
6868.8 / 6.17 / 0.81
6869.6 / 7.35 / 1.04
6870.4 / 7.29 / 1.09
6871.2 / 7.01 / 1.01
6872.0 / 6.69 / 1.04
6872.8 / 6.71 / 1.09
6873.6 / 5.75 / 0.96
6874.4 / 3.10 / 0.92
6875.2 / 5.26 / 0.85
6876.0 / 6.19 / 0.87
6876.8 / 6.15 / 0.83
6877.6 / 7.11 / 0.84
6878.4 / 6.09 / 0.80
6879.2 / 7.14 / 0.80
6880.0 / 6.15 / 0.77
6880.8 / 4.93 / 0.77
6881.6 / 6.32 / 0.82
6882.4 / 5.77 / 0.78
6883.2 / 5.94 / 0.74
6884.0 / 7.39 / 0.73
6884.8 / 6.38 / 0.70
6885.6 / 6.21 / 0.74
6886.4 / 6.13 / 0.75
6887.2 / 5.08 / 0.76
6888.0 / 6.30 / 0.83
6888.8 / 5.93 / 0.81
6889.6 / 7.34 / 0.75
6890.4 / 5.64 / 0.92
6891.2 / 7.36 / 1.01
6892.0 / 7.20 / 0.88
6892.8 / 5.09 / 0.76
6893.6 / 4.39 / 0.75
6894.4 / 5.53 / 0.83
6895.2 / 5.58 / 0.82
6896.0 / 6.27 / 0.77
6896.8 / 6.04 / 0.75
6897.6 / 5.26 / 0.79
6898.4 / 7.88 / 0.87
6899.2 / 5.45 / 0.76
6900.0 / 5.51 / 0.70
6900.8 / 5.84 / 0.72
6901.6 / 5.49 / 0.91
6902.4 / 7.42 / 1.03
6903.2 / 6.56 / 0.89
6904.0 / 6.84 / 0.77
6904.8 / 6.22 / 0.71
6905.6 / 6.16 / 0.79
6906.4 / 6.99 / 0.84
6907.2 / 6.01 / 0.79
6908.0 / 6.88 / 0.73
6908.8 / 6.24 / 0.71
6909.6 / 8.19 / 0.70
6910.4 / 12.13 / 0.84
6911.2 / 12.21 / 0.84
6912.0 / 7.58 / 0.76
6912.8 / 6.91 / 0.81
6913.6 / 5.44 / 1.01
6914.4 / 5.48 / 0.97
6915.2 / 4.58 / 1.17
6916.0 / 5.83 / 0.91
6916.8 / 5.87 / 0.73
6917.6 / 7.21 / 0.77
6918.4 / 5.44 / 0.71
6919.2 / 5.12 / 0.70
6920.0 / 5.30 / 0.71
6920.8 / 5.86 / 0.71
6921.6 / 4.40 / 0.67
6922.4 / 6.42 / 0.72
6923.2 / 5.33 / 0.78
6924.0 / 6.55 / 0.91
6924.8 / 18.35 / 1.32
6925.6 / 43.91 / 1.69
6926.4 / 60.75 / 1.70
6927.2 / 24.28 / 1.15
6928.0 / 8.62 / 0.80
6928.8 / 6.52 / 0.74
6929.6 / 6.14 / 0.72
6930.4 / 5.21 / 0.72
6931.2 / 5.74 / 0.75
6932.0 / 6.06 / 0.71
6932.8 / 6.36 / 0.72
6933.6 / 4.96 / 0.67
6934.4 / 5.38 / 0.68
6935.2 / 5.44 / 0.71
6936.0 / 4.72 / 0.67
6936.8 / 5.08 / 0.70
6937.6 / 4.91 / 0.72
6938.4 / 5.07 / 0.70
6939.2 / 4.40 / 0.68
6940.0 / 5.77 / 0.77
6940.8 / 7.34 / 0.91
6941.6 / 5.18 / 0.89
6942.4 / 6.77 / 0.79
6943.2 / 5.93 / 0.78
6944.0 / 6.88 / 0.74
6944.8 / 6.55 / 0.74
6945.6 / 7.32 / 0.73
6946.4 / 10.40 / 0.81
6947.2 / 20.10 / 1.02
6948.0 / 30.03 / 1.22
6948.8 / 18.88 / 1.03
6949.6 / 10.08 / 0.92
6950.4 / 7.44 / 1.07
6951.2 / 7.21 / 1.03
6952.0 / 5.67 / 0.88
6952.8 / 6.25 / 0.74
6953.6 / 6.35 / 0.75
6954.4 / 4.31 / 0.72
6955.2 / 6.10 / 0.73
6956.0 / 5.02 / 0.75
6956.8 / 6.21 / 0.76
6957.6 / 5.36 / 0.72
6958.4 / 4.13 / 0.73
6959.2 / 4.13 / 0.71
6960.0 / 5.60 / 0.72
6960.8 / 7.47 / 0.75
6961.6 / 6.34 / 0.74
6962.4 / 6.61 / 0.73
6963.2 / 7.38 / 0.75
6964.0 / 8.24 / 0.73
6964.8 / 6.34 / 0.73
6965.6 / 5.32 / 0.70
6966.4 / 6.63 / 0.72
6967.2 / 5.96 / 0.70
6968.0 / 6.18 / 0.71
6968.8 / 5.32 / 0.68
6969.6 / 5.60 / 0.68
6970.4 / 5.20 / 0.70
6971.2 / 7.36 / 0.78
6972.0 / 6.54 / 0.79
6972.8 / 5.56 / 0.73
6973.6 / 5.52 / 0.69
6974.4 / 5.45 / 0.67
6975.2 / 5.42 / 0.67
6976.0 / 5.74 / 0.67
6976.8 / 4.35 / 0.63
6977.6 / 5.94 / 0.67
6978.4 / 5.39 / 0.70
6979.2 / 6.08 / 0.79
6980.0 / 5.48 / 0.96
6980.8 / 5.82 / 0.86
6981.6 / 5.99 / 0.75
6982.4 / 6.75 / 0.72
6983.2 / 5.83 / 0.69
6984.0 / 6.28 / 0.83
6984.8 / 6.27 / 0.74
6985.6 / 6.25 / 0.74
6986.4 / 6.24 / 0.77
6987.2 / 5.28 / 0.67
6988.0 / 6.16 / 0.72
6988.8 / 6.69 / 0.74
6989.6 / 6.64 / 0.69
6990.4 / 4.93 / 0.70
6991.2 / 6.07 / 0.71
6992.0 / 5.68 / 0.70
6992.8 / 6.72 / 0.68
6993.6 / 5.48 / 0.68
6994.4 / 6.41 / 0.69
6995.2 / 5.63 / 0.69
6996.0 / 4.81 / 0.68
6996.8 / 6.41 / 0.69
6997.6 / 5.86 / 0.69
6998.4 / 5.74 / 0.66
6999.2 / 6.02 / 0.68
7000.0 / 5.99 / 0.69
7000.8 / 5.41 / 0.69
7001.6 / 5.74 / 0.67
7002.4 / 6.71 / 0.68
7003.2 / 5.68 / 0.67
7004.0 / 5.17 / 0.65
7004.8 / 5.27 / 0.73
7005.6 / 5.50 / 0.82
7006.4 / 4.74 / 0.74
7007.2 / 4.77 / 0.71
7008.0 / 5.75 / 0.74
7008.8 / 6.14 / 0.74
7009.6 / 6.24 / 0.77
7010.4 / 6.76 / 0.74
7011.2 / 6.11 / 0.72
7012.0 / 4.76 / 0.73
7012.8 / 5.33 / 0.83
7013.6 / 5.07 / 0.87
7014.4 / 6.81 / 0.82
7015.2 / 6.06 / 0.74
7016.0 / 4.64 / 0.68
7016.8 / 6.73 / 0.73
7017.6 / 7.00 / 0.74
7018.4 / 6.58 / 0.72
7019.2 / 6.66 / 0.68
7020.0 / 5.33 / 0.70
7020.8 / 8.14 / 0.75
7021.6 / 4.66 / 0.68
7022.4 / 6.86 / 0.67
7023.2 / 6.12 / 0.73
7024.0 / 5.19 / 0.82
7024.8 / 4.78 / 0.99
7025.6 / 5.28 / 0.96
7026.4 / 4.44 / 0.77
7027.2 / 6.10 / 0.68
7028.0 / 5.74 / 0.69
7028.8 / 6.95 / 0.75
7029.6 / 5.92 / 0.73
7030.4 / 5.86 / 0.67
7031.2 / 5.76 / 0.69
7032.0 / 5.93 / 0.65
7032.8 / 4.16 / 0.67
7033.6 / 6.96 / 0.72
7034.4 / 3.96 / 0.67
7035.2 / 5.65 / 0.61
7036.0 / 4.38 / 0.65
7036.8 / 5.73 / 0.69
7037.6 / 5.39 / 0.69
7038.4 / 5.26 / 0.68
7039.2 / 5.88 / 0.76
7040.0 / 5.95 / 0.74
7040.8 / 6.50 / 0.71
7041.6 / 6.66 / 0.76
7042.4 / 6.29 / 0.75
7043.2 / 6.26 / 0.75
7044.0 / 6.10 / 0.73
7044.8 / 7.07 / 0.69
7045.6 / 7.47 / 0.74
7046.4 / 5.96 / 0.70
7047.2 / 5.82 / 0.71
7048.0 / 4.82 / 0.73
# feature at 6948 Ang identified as [N II]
